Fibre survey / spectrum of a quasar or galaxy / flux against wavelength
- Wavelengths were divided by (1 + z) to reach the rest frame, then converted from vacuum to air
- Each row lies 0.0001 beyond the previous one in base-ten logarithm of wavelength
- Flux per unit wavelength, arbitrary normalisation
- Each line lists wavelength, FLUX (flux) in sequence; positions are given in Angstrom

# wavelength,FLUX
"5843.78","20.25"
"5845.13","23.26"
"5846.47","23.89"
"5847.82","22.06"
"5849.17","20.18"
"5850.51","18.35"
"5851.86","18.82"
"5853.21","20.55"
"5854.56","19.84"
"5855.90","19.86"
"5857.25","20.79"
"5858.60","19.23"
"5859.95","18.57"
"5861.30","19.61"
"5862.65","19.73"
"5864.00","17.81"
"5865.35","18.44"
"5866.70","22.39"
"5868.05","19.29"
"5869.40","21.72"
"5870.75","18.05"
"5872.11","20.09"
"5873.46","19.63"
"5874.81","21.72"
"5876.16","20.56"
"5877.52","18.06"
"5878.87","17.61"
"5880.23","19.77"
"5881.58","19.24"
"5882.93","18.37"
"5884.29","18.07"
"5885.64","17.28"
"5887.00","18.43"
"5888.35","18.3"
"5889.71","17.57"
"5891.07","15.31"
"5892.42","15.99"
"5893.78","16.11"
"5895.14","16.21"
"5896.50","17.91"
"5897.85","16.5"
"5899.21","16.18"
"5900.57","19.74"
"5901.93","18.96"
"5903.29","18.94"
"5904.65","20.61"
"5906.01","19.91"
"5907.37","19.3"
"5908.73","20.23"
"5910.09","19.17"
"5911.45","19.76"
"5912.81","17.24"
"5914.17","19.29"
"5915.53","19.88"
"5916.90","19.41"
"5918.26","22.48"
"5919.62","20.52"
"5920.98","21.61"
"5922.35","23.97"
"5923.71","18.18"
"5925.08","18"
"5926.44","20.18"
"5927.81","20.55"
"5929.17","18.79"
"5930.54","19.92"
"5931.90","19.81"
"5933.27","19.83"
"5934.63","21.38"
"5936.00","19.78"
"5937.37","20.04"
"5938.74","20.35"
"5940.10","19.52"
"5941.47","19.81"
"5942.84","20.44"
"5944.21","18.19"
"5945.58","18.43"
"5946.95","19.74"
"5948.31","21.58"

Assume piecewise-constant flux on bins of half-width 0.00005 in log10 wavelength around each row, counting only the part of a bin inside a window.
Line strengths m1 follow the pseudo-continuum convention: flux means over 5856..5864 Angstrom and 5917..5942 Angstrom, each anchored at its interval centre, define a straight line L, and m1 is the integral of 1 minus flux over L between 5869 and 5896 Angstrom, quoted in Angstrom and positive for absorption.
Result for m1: 1.8 Angstrom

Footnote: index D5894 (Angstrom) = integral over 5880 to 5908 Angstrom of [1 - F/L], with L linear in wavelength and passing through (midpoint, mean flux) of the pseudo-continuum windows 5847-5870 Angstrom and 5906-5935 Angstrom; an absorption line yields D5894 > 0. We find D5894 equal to 2.7 Angstrom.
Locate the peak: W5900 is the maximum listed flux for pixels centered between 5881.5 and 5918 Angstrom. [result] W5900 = 20.61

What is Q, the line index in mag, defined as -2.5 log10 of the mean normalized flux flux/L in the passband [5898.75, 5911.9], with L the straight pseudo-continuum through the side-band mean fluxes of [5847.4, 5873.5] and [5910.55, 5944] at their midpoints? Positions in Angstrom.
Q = 0.033 mag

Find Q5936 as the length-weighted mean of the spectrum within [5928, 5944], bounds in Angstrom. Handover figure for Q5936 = 19.9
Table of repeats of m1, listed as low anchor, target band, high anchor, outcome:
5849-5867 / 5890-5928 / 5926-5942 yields 1.7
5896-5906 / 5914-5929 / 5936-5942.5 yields -0.8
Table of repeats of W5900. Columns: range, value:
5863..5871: 22.39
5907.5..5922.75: 23.97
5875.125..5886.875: 20.56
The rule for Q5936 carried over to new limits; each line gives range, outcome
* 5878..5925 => 18.8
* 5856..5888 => 19.3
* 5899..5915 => 19.2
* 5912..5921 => 20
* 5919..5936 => 20.2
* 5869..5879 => 19.7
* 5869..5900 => 18.2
